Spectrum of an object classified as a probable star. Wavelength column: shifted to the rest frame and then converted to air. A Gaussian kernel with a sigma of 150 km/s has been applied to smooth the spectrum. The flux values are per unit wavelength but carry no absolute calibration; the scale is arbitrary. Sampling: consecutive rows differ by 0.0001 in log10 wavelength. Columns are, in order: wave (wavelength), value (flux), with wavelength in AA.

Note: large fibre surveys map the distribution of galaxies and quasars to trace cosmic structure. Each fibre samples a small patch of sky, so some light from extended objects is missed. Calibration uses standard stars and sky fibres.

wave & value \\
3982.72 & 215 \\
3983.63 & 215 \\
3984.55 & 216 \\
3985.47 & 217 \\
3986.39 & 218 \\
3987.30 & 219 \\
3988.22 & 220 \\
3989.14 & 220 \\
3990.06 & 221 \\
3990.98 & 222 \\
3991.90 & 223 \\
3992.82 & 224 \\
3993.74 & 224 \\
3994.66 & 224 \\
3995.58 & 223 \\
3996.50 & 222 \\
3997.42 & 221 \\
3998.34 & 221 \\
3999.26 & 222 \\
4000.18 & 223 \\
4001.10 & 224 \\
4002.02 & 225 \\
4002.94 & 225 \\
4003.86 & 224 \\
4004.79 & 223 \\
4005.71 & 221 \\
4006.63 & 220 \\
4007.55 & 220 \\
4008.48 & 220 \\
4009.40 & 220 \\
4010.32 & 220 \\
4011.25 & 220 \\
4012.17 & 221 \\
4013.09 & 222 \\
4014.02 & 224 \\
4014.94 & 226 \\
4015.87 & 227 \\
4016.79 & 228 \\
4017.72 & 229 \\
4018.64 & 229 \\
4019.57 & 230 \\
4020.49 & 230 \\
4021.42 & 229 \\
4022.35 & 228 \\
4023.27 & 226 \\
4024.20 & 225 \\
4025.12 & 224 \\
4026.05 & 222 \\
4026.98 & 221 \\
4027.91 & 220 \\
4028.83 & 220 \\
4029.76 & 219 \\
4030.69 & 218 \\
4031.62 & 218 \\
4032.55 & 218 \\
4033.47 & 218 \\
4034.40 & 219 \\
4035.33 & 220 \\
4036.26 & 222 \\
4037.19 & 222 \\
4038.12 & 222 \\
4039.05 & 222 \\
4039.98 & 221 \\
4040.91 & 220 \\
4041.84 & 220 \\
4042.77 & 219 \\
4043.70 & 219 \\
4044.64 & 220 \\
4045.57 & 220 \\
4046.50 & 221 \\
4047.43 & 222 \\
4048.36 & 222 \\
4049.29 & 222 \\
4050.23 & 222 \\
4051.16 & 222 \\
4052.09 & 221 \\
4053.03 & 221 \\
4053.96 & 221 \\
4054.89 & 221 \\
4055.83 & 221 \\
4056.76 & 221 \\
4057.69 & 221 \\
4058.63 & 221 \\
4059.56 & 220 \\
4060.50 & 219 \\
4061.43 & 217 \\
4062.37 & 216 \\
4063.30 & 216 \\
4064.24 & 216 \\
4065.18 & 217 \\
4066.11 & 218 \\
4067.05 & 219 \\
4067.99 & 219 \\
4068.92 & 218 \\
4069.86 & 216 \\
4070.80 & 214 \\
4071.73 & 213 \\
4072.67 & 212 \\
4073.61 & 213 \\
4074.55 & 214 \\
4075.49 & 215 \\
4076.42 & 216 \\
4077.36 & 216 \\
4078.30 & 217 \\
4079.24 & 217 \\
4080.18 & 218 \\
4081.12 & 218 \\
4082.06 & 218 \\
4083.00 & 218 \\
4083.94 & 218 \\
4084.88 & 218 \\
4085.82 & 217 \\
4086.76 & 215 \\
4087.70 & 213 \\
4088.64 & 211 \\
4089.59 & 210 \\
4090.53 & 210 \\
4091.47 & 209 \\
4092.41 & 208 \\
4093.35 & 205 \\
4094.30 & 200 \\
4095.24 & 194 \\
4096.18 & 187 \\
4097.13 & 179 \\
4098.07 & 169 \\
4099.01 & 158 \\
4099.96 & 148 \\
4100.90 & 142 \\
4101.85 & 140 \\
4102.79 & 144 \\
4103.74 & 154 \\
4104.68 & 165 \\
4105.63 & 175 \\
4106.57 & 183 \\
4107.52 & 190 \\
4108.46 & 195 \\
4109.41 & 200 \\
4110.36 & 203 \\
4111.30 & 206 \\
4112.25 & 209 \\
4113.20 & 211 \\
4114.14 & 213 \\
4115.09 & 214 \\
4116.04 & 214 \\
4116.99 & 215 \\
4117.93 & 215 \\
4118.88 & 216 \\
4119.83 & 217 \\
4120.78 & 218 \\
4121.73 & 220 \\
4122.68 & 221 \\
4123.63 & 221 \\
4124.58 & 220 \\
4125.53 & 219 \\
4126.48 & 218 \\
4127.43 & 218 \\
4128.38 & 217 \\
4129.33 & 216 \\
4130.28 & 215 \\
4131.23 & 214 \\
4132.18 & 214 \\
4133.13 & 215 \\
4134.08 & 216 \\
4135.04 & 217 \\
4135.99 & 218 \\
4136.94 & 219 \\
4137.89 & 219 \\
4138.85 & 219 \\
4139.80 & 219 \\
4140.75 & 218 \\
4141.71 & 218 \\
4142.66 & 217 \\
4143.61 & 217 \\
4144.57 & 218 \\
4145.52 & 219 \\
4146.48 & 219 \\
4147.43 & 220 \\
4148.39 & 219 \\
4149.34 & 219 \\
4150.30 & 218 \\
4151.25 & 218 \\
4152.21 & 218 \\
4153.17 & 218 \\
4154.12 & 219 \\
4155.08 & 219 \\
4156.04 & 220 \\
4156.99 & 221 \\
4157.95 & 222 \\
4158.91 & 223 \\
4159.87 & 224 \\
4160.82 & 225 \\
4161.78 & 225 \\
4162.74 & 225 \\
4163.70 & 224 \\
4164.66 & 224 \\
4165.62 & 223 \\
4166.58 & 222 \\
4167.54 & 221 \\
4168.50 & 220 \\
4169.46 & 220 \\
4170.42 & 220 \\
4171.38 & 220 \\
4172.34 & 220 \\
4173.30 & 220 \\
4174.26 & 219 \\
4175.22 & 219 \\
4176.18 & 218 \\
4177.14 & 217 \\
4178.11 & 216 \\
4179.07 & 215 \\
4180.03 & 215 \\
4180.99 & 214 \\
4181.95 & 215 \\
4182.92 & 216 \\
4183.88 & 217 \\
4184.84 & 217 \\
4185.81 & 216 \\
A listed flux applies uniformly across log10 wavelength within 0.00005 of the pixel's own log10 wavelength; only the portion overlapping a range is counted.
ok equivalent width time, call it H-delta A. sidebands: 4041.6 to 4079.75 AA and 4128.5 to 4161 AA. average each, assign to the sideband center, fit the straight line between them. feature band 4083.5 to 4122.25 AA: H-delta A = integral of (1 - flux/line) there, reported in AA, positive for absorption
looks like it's 4.0 AA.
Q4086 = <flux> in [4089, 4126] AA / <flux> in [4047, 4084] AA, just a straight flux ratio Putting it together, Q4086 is 0.9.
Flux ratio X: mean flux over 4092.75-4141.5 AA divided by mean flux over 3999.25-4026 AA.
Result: 0.9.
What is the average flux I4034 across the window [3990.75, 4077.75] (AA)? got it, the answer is 221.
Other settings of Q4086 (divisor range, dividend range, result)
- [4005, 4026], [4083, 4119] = 0.86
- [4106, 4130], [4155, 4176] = 1.05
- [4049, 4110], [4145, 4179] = 1.08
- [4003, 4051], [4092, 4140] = 0.90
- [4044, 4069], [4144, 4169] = 1.00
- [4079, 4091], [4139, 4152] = 1.01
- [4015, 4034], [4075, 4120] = 0.89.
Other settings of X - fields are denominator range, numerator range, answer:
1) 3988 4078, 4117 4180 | 0.99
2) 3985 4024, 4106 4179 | 0.97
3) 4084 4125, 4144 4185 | 1.11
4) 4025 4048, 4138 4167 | 1.00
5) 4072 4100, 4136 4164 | 1.07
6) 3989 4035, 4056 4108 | 0.91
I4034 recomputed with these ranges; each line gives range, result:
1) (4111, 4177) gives 218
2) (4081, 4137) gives 202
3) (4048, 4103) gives 208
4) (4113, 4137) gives 217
